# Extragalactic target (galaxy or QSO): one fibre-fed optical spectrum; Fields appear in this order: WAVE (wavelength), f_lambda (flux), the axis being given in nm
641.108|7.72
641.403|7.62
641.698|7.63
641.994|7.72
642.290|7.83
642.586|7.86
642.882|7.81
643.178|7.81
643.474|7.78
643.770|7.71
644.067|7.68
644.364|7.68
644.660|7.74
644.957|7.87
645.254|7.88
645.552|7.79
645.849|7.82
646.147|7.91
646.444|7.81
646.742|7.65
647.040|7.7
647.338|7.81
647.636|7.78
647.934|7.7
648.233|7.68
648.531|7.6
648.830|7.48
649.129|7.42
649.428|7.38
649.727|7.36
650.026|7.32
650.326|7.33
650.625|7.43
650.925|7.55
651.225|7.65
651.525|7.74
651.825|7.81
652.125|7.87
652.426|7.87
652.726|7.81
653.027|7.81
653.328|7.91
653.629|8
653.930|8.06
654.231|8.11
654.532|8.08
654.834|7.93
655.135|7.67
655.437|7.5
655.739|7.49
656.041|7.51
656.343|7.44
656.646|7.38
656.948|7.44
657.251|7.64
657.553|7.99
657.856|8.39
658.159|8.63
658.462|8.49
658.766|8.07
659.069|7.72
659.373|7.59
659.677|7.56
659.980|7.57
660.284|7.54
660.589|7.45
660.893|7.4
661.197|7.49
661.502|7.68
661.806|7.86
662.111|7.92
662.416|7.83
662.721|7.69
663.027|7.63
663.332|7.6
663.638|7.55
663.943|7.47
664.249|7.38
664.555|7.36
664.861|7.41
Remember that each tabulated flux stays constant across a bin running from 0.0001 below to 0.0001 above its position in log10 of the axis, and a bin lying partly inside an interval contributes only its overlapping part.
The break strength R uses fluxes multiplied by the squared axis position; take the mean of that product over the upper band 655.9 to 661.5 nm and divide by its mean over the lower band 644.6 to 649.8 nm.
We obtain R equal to 1.04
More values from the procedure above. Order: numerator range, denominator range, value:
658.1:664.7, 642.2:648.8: 1.04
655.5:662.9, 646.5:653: 1.04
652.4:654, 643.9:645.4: 1.04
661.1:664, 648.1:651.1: 1.07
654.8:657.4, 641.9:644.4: 1.01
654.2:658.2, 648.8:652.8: 1.04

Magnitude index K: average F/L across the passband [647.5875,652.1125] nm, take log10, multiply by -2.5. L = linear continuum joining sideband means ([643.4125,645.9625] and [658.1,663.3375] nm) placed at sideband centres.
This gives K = 0.03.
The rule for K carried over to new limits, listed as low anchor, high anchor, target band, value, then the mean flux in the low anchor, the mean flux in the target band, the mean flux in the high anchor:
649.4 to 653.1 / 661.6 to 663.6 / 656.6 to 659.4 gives -0.04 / 7.61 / 7.97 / 7.74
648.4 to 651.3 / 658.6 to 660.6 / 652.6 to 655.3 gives -0.06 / 7.44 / 7.93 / 7.66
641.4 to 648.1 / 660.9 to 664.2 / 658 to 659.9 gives -0.04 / 7.77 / 7.99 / 7.65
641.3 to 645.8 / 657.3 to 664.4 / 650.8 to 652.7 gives 0.00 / 7.76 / 7.76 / 7.76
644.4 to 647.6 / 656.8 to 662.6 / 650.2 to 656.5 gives 0.01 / 7.79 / 7.74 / 7.8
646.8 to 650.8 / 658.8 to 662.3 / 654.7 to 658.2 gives -0.02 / 7.54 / 7.72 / 7.64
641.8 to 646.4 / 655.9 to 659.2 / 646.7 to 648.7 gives 0.02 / 7.79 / 7.7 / 7.88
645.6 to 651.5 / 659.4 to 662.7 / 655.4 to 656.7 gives 0.02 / 7.61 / 7.46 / 7.63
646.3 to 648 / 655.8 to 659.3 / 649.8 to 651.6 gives 0.04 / 7.74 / 7.49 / 7.87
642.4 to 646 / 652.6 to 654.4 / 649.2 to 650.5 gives 0.08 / 7.79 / 7.36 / 7.95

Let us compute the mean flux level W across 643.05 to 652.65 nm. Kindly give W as 7.68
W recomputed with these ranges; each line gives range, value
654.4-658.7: 7.83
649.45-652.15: 7.54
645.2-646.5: 7.84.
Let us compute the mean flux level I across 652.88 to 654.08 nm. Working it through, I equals 7.94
